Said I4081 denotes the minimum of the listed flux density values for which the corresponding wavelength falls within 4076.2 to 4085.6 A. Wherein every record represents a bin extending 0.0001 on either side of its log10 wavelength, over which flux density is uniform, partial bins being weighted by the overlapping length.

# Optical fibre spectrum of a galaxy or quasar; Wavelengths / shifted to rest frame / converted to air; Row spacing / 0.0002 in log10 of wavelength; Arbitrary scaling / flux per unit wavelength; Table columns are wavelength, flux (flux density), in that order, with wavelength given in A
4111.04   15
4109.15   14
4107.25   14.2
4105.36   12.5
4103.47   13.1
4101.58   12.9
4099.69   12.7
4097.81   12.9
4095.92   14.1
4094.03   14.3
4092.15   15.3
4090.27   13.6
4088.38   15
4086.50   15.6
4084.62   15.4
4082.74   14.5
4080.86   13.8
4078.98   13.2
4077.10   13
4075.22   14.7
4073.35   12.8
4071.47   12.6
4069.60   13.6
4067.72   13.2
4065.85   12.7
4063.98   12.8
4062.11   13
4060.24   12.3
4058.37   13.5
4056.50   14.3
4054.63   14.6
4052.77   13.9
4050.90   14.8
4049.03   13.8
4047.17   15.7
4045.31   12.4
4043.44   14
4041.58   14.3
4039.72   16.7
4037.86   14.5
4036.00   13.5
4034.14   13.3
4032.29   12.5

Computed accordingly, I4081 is 13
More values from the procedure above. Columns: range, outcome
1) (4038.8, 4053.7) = 12.4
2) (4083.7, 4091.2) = 13.6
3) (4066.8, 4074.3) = 12.6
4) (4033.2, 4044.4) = 13.3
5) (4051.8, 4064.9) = 12.3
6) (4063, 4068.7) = 12.7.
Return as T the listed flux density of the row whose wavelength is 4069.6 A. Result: 13.6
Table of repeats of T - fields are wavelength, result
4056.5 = 14.3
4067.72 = 13.2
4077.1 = 13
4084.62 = 15.4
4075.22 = 14.7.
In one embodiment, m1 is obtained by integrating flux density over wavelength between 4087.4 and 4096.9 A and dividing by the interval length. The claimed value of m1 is 14.5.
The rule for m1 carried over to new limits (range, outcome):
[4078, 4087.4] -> 14.5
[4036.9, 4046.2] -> 14.4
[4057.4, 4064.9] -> 12.9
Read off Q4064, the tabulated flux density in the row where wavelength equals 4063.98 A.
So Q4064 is 12.8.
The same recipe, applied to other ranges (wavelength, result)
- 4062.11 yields 13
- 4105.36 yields 12.5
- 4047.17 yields 15.7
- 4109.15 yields 14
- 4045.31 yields 12.4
